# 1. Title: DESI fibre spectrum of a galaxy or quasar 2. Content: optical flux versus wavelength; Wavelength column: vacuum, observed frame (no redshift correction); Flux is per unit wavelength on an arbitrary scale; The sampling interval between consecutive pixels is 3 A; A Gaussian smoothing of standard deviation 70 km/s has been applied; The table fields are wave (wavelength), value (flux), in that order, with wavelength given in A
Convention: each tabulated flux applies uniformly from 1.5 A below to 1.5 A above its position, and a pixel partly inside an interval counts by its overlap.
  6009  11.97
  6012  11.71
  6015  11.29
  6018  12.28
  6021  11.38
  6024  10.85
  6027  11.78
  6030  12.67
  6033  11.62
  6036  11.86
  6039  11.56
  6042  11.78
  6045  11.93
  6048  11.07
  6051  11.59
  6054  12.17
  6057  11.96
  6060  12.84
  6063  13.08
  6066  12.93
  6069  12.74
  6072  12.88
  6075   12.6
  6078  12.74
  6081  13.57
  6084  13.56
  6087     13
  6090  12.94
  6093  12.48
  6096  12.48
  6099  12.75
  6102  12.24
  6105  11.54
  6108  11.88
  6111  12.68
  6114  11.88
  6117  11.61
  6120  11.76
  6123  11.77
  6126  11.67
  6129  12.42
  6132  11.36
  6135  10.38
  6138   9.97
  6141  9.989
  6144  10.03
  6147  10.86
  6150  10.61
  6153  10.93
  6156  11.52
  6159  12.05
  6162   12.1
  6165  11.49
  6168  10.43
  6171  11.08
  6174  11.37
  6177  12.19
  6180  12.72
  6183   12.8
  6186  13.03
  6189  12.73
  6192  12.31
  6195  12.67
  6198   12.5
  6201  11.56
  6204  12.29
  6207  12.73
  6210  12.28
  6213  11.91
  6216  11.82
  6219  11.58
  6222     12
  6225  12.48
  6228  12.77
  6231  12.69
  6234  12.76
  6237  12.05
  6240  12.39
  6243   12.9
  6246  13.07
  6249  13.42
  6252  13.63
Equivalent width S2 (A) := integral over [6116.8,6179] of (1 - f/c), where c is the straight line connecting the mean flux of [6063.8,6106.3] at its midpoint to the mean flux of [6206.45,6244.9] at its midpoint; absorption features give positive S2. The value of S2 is 6.66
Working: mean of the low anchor 12.8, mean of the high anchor 12.3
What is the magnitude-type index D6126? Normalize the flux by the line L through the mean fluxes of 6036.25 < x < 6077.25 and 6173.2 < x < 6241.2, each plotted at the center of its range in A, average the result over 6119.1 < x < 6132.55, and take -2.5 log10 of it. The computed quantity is 0.04 mag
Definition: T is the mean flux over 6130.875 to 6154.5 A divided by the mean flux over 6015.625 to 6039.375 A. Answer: 0.89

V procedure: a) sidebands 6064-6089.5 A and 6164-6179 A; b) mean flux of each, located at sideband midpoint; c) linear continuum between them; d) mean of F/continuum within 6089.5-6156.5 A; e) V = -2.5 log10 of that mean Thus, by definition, 0.062 mag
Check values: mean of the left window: 13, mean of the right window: 11.4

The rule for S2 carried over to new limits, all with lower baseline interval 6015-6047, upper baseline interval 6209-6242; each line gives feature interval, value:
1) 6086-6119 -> -1.0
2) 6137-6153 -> 2.2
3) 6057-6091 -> -3.1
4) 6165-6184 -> 0.6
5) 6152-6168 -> 0.7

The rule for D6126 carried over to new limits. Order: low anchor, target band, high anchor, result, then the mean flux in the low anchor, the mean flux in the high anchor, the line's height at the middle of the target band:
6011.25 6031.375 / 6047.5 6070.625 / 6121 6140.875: -0.08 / 11.7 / 11.2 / 11.5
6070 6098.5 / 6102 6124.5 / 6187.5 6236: 0.08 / 12.9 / 12.3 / 12.8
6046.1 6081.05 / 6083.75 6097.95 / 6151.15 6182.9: -0.05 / 12.5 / 11.6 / 12.2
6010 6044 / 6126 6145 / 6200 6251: 0.12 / 11.7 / 12.4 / 12.1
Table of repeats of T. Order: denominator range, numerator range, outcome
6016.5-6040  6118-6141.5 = 0.95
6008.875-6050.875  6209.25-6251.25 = 1.07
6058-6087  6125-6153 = 0.83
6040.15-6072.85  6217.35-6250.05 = 1.02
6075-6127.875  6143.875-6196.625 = 0.95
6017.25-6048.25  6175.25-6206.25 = 1.06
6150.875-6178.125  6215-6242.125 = 1.08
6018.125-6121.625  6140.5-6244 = 0.98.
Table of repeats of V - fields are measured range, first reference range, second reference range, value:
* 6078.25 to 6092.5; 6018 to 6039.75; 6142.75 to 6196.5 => -0.13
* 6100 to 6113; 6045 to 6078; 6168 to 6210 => 0.02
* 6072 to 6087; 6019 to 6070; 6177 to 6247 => -0.09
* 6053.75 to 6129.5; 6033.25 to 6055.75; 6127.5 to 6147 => -0.12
